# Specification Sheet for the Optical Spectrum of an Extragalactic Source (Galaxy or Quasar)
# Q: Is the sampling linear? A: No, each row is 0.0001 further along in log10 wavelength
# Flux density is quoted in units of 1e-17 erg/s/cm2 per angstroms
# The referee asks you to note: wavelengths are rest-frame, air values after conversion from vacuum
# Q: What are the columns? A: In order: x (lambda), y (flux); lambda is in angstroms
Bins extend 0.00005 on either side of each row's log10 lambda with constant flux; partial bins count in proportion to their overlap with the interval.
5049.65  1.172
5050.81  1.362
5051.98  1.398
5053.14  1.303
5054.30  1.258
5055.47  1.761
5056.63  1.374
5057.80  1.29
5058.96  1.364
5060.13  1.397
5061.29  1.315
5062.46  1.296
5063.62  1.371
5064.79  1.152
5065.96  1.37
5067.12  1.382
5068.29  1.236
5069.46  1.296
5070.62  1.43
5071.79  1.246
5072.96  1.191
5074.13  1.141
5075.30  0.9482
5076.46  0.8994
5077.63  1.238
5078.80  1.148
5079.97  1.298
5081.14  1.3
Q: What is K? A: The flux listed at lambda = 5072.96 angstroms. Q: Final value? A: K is 1.191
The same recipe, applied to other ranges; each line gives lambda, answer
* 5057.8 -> 1.29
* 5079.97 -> 1.298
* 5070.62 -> 1.43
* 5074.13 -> 1.141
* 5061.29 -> 1.315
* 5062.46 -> 1.296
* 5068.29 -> 1.236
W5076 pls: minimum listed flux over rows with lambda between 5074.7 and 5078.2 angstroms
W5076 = 0.8994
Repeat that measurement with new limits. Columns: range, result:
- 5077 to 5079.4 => 1.148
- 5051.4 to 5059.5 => 1.258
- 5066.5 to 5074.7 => 1.141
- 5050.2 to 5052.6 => 1.362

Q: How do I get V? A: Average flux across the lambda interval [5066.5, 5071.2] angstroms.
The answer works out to 1.34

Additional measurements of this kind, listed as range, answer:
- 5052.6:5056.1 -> 1.44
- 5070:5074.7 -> 1.25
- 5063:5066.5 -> 1.3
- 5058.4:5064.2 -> 1.35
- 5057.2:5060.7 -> 1.35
